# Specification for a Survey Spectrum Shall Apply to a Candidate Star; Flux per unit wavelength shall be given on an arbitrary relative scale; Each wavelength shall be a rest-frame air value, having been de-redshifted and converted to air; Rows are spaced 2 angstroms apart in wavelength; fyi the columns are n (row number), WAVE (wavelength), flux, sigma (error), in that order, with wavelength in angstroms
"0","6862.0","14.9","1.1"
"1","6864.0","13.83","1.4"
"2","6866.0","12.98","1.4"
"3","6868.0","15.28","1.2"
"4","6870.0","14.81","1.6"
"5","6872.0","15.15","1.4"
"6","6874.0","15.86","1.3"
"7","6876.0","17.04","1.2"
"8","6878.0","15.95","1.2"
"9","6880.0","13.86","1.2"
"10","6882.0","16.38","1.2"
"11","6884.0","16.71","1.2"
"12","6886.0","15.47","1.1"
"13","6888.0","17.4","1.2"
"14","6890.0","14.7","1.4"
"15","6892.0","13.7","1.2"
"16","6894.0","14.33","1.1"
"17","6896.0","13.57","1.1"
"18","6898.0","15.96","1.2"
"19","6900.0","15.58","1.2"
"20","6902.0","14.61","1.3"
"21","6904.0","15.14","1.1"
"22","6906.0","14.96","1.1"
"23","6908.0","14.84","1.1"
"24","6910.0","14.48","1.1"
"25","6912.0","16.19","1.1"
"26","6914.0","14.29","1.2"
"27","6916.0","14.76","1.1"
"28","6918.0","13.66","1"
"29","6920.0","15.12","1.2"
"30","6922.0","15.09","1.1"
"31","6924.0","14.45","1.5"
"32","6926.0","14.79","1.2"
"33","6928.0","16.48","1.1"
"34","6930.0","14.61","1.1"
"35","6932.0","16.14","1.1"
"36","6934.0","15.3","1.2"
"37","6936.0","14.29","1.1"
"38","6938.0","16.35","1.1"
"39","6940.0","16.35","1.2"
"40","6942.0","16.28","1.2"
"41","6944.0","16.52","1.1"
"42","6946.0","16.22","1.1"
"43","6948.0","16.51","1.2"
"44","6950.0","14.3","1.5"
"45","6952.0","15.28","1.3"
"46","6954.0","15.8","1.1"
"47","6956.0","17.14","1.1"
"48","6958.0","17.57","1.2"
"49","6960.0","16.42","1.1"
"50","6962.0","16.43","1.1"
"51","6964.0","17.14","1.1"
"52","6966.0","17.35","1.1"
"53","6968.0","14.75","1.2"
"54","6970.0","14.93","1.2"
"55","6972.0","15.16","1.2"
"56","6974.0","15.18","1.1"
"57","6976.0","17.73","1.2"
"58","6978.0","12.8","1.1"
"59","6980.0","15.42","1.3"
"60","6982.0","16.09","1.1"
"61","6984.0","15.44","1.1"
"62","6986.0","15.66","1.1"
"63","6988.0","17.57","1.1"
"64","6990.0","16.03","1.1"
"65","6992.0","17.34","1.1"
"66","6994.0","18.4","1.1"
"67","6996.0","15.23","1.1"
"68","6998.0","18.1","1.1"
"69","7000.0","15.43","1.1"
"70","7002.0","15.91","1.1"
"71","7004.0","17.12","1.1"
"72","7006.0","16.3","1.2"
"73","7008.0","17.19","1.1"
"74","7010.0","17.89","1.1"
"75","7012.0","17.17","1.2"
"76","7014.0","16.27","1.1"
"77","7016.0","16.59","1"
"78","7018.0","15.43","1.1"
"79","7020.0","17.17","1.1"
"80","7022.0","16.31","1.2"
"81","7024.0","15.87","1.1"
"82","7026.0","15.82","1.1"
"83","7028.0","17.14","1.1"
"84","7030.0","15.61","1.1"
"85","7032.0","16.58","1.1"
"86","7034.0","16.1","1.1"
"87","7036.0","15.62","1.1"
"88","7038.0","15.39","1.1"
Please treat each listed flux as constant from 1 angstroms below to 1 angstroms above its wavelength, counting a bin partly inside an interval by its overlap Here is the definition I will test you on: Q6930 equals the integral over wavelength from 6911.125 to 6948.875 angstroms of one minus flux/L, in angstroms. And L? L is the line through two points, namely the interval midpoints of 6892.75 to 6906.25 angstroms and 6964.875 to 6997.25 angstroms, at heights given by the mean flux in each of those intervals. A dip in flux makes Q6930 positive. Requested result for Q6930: -0.41 angstroms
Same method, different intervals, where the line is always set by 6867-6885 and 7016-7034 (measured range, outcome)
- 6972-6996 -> 0.0 angstroms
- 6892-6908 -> 1.0 angstroms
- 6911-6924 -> 0.8 angstroms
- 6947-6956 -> 0.2 angstroms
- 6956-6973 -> -0.3 angstroms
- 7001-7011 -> -0.4 angstroms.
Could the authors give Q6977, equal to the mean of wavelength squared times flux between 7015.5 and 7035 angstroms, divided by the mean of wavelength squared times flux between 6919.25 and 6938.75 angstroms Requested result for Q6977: 1.10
